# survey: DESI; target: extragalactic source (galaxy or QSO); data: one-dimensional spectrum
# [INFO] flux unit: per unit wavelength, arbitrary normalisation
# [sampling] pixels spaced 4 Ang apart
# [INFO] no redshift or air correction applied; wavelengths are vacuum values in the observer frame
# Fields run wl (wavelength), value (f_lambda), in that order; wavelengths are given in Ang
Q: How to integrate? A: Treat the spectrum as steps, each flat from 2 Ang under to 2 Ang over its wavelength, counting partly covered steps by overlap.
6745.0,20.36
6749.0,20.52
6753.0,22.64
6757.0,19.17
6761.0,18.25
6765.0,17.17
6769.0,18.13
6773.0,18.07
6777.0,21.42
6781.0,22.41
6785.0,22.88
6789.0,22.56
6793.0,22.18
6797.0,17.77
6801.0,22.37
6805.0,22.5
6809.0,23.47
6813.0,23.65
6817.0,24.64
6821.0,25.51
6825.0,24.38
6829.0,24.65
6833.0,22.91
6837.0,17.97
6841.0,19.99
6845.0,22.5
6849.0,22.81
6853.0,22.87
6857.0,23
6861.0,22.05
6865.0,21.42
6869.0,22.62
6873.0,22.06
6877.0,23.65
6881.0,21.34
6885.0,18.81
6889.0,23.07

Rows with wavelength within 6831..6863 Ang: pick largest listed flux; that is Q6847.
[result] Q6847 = 23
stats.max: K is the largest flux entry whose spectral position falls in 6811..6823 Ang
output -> 25.51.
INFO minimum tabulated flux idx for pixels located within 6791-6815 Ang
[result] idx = 17.77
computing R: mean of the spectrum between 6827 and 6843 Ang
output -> 21.4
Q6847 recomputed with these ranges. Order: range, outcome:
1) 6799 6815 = 23.65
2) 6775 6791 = 22.88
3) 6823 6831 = 24.65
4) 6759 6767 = 18.25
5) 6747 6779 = 22.64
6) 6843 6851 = 22.81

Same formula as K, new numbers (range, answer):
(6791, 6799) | 22.18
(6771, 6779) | 21.42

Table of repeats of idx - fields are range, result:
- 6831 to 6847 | 17.97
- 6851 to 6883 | 21.34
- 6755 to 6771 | 17.17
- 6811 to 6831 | 23.65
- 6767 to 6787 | 18.07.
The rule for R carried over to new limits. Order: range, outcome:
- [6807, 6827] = 24.3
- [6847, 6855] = 22.8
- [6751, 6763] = 20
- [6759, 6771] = 17.8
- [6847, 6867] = 22.4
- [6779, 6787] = 22.6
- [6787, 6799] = 20.8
